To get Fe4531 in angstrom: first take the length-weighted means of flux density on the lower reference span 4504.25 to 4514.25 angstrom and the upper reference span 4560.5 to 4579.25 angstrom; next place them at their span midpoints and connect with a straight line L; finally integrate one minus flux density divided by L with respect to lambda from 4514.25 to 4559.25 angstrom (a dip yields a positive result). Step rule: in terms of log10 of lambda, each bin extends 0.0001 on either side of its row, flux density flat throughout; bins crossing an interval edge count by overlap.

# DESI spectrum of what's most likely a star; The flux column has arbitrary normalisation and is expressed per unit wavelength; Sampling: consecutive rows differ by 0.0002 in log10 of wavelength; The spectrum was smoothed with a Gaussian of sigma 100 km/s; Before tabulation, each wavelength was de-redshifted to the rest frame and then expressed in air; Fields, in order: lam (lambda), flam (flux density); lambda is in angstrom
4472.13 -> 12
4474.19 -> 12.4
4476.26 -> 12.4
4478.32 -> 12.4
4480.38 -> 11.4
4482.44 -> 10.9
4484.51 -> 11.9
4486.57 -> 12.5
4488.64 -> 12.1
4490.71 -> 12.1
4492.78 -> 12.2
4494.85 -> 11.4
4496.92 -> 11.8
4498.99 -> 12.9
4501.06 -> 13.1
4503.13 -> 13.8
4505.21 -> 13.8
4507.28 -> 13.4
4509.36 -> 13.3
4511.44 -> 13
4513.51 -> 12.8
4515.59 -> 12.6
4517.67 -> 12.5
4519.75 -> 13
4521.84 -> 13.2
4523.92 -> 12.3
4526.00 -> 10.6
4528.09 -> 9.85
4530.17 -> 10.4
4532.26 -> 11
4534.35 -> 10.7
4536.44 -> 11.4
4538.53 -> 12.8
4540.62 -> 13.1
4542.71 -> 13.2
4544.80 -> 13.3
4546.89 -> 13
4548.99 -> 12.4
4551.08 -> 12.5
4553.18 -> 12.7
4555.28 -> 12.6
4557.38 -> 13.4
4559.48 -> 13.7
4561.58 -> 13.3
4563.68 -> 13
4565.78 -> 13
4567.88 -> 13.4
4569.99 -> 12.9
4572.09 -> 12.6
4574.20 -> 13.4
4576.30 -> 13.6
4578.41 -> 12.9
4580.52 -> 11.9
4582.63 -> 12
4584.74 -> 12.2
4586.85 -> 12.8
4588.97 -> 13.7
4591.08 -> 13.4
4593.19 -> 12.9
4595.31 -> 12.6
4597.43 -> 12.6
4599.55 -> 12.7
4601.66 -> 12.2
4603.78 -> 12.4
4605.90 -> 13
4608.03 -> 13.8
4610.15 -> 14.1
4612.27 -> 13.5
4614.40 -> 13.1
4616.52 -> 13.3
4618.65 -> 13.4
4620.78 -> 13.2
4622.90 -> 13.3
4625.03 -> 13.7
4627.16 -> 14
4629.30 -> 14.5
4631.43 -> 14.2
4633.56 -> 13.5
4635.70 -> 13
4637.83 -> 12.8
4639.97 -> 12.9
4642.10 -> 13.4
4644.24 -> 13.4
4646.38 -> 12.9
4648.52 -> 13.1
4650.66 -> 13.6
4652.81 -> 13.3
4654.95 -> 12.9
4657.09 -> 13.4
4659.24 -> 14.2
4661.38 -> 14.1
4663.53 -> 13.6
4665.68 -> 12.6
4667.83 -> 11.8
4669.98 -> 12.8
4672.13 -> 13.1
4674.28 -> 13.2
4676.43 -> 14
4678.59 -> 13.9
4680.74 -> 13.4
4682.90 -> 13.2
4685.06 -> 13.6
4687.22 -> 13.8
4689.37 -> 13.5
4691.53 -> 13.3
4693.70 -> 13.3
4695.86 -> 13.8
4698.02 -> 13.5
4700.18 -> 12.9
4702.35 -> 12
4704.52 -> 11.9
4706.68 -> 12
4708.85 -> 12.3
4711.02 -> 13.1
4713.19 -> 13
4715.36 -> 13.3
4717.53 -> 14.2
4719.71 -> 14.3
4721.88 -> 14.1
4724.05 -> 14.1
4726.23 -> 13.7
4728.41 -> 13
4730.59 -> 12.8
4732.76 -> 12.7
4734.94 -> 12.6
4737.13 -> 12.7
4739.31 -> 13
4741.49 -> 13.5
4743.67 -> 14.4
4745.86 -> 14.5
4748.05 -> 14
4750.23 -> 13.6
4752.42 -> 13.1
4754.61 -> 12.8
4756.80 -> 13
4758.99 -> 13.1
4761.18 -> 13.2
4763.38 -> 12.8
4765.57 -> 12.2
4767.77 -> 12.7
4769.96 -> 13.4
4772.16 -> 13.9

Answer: 3.27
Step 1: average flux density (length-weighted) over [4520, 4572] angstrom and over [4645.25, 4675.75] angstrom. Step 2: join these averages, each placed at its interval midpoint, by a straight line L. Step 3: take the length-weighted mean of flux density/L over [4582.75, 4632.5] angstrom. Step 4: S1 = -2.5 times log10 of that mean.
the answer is -0.03 mag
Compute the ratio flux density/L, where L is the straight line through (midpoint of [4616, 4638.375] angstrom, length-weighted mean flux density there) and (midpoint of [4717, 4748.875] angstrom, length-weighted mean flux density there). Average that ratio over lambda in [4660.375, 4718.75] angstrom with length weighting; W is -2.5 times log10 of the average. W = 0.03 mag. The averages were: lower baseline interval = 13.6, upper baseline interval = 13.6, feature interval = 13.2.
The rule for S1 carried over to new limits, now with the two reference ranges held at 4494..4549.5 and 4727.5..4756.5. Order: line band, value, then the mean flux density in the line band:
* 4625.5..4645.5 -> -0.05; 13.5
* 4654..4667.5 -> -0.04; 13.4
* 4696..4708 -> 0.05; 12.6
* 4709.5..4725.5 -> -0.04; 13.7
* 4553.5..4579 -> -0.05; 13.1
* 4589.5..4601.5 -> -0.01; 12.8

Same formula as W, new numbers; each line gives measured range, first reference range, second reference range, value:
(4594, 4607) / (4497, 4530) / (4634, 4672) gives 0.031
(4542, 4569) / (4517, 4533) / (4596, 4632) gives -0.073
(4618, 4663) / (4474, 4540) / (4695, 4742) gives -0.058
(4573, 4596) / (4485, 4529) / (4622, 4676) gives 0.008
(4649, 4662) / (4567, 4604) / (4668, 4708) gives -0.042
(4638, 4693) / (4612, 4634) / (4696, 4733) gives 0.007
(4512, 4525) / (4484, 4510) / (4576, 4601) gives -0.006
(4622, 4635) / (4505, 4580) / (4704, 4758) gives -0.075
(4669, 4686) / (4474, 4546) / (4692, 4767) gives -0.035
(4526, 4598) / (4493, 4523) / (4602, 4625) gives 0.045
